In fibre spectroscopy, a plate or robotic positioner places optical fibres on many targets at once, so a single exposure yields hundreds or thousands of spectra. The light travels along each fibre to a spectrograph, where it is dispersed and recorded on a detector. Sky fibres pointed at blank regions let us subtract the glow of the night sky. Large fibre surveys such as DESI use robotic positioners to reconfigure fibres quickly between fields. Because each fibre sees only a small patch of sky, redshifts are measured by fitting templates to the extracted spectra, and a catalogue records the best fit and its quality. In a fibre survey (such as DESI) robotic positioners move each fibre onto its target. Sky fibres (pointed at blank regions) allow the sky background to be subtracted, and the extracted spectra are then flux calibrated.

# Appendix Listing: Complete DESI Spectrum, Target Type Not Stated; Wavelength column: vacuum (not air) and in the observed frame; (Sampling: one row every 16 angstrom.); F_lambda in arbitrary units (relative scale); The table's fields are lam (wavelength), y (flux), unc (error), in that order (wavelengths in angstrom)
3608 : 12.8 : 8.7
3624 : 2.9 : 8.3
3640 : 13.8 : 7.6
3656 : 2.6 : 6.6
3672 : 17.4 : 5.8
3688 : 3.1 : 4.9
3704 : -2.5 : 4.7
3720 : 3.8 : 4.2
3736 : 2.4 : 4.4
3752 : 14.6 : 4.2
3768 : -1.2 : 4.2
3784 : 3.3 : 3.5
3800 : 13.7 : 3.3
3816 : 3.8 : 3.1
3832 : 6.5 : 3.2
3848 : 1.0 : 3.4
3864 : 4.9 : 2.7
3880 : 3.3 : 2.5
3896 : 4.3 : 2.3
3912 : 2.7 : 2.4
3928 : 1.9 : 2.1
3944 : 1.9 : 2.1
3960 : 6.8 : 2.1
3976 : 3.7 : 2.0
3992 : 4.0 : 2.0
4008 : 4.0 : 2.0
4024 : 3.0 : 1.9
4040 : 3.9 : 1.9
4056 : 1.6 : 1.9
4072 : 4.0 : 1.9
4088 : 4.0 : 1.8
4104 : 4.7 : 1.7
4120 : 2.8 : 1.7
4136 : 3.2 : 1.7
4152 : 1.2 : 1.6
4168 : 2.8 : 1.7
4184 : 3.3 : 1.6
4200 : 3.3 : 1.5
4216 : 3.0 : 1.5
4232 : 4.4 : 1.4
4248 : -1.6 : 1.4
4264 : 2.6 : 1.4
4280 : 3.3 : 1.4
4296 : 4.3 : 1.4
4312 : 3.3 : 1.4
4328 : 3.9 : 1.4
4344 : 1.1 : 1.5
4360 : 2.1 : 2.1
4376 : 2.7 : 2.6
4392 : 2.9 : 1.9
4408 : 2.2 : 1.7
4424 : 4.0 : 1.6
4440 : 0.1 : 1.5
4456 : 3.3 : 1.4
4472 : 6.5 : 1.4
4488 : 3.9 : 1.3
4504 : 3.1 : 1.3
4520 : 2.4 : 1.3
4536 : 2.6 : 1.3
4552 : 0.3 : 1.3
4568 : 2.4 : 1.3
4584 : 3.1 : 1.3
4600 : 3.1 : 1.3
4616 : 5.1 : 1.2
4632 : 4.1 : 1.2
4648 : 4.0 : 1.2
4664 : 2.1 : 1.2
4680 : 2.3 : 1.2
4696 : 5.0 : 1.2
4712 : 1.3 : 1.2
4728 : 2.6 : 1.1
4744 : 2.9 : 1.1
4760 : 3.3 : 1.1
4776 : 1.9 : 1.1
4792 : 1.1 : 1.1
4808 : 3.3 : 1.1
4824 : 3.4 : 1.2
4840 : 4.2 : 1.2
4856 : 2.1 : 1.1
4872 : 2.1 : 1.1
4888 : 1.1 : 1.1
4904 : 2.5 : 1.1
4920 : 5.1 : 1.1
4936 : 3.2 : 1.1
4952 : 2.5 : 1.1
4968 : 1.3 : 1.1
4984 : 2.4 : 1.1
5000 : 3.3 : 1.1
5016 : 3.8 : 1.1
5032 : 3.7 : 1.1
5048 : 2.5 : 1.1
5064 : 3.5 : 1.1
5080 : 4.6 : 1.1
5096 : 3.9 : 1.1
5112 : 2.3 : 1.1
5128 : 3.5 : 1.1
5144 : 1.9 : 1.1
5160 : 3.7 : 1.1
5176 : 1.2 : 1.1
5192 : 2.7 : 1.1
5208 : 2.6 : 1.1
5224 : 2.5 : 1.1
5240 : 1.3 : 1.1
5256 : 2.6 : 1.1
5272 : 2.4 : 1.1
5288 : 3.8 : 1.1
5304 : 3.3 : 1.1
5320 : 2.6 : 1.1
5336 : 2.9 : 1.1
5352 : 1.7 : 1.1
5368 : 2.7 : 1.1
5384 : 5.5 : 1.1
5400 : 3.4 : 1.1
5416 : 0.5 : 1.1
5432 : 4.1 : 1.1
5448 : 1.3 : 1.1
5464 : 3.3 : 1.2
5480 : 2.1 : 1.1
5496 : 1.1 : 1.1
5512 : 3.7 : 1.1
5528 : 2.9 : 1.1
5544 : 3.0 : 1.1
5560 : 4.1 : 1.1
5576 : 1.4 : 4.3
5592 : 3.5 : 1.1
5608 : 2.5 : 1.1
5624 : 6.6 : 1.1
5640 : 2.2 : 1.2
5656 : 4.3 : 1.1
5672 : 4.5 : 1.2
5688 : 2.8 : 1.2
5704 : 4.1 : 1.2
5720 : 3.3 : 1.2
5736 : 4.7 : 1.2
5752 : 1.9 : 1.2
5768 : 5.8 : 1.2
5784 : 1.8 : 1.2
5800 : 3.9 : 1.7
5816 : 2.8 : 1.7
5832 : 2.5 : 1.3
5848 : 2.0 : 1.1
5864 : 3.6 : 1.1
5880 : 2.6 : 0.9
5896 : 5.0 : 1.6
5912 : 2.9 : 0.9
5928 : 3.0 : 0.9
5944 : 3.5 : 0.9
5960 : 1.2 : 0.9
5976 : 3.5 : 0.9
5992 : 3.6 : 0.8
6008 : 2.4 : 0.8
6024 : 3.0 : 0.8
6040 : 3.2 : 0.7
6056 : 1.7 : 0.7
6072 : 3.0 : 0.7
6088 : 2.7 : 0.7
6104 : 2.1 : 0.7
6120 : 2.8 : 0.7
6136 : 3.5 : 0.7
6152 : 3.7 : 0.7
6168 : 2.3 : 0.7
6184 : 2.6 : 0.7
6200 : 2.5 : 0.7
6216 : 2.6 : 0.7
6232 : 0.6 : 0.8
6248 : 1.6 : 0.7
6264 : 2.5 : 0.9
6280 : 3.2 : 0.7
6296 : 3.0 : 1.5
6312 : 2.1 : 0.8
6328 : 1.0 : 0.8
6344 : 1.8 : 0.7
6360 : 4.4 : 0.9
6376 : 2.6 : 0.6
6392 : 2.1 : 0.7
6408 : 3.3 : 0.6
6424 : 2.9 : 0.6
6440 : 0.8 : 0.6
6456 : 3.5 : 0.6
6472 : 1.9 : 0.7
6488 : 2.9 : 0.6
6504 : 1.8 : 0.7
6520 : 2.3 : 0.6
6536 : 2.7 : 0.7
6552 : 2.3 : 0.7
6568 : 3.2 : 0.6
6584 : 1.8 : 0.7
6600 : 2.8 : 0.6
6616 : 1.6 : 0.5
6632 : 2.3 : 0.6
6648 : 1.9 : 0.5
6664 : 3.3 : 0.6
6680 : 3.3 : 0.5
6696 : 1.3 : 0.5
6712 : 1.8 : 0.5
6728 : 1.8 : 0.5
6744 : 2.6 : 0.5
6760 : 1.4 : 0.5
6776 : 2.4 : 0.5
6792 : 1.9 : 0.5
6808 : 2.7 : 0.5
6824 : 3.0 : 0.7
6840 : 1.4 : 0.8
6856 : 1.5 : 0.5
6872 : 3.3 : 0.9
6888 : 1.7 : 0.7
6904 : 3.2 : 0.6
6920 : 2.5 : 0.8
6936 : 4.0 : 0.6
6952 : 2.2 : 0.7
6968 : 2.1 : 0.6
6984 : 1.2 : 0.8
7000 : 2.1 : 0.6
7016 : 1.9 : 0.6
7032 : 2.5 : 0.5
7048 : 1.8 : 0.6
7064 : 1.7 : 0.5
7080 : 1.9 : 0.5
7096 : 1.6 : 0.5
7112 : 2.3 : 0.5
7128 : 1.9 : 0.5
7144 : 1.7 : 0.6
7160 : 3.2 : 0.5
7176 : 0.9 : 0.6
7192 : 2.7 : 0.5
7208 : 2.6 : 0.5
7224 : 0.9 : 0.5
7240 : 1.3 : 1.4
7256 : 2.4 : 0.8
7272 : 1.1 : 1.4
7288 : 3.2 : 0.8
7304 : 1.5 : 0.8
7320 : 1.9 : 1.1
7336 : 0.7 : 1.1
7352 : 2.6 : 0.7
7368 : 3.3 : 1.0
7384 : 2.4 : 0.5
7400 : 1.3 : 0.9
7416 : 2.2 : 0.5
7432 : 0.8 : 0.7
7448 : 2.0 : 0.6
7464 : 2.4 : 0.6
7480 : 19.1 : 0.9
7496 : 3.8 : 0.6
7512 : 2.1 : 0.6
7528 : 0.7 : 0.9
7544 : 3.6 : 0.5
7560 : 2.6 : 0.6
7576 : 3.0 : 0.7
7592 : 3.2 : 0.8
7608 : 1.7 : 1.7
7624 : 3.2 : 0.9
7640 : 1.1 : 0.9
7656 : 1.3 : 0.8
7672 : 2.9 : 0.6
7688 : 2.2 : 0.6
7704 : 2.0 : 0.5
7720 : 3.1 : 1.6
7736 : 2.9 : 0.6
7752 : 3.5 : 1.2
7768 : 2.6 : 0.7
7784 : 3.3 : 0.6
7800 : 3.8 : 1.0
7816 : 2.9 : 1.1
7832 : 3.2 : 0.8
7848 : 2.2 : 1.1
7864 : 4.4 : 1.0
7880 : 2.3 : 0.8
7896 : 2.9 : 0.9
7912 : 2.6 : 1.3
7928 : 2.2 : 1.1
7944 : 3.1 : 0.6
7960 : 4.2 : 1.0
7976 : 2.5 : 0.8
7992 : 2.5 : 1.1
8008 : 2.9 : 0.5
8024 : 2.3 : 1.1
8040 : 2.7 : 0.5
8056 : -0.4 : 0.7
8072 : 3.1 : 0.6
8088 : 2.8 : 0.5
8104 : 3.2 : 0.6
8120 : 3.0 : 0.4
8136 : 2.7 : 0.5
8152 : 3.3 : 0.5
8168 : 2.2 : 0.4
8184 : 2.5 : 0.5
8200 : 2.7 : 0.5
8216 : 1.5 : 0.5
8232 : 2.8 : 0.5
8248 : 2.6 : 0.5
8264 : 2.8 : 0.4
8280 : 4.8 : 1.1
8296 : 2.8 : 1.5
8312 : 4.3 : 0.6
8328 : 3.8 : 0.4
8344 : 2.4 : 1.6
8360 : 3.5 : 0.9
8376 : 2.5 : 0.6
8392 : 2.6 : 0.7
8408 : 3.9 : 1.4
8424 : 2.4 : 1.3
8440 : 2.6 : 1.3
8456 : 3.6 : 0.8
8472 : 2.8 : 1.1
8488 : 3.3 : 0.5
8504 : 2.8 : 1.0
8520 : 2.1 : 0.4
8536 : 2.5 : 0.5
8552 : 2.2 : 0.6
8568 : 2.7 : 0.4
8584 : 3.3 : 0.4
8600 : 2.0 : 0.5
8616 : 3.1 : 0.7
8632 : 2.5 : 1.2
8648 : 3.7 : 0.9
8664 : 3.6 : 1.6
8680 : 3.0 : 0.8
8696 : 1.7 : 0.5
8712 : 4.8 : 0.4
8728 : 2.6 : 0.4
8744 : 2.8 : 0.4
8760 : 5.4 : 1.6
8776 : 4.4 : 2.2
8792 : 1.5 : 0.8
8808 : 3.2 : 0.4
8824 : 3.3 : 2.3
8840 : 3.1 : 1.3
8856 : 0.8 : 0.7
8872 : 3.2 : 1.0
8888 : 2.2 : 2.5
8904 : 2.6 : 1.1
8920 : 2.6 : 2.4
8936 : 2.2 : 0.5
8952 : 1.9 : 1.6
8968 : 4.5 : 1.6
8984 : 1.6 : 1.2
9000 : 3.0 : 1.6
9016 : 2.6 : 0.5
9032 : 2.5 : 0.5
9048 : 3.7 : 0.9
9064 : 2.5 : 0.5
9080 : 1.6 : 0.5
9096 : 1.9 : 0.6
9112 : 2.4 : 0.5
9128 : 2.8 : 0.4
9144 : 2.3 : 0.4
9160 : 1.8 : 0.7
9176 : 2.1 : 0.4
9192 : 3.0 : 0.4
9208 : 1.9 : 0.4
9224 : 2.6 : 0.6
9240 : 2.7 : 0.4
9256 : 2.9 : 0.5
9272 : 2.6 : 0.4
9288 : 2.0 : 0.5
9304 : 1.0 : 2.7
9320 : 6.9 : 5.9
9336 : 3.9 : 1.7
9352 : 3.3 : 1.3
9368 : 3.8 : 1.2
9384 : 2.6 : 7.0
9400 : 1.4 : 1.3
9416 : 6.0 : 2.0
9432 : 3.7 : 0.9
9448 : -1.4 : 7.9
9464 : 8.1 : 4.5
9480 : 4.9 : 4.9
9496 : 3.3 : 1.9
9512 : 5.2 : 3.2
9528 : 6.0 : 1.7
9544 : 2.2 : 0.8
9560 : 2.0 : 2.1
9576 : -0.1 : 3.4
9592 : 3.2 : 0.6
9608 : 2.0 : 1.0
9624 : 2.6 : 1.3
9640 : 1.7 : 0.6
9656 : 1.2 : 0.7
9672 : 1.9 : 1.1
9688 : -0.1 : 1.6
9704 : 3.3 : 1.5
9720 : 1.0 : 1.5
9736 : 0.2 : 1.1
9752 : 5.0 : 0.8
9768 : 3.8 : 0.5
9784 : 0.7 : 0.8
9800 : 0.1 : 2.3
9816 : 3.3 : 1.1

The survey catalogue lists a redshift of 1.007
